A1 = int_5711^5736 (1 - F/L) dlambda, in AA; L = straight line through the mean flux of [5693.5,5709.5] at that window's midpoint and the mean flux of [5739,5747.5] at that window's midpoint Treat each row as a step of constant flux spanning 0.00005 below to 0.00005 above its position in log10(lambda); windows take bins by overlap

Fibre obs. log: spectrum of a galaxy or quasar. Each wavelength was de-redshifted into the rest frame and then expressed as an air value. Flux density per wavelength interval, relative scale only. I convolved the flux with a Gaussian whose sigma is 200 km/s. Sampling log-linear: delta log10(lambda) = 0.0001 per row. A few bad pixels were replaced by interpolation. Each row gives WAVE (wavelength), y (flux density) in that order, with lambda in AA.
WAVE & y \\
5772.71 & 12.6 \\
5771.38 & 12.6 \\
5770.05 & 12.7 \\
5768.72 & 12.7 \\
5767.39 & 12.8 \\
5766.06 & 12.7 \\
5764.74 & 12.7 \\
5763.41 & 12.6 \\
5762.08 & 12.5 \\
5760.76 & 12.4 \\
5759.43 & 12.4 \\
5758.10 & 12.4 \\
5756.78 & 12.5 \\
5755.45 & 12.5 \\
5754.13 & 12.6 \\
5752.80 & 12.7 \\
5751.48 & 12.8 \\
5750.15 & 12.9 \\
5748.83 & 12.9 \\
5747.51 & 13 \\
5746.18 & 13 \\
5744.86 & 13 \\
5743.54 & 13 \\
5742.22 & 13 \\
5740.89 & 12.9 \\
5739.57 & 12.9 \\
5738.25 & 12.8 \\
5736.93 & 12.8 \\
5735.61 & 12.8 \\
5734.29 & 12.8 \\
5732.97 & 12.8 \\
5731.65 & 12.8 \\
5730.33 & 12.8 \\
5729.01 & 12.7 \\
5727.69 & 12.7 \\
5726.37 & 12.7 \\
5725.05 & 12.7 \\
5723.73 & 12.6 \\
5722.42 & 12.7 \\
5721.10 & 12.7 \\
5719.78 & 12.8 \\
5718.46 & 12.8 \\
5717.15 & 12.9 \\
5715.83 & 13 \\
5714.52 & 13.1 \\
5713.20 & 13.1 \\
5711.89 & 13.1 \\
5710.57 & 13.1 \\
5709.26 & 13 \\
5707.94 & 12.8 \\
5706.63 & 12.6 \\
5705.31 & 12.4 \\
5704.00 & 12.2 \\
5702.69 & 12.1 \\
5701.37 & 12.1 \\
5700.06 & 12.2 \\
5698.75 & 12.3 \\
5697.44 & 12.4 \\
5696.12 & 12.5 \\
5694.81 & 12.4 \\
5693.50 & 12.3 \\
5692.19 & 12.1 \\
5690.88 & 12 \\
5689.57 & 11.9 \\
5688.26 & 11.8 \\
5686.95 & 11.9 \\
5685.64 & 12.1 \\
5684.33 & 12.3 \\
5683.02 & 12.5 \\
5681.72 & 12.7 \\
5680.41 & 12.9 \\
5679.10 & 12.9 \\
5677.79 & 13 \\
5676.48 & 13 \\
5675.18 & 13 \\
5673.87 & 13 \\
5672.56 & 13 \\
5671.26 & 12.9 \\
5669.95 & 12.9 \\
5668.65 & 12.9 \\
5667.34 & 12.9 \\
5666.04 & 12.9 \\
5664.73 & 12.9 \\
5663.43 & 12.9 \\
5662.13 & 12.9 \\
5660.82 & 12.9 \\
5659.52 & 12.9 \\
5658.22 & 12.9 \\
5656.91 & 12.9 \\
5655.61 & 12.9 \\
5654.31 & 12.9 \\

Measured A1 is -0.3 AA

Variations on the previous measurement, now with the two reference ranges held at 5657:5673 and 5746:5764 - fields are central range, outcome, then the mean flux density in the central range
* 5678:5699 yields 0.8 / 12.3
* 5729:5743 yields -0.1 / 12.8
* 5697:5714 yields 0.3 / 12.6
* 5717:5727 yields 0.0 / 12.7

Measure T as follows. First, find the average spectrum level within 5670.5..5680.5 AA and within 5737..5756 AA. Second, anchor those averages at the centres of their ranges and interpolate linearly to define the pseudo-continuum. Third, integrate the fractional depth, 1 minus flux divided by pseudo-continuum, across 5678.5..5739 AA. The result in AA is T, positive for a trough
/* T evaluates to 1.55 AA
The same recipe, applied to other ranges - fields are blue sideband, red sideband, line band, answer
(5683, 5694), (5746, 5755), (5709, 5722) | -0.58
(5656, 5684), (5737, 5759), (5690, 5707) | 0.78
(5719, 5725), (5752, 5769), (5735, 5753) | -0.38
